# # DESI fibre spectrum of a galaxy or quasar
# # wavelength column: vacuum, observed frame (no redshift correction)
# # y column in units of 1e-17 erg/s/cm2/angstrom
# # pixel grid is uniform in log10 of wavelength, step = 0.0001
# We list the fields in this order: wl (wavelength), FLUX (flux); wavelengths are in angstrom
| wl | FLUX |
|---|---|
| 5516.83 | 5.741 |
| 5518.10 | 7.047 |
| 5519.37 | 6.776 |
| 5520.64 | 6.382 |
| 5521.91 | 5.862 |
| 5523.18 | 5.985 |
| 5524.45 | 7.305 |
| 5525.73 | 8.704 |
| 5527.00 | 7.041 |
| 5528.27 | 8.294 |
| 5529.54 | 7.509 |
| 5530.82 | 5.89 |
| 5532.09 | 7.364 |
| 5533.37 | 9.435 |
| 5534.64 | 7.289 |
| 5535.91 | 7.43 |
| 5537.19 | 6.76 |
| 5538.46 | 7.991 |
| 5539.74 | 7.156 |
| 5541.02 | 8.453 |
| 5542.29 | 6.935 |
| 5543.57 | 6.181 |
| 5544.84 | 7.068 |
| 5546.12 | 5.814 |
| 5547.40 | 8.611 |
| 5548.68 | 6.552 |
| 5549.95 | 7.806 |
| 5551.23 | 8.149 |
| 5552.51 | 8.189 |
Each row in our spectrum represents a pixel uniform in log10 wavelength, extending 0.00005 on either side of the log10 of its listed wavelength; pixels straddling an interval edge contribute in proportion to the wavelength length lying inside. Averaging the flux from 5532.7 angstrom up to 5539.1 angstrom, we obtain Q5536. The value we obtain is 7.78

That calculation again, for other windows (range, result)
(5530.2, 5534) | 7.56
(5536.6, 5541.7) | 7.6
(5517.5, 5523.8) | 6.41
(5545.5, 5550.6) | 7.2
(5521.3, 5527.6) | 6.98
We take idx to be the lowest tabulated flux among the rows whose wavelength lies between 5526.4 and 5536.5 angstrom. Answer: 5.89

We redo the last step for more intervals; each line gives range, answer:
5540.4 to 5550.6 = 5.814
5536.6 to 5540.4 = 6.76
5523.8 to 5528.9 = 7.041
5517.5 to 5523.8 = 5.862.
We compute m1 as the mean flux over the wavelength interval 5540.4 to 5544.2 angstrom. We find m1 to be 7.19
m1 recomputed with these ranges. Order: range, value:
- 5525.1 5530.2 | 7.88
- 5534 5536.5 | 7.39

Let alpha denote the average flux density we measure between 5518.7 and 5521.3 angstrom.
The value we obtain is 6.59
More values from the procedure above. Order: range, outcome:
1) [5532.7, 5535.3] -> 8.35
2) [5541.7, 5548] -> 6.91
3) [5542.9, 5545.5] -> 6.62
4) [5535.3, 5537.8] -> 7.08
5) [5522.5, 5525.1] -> 6.63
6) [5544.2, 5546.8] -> 6.47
